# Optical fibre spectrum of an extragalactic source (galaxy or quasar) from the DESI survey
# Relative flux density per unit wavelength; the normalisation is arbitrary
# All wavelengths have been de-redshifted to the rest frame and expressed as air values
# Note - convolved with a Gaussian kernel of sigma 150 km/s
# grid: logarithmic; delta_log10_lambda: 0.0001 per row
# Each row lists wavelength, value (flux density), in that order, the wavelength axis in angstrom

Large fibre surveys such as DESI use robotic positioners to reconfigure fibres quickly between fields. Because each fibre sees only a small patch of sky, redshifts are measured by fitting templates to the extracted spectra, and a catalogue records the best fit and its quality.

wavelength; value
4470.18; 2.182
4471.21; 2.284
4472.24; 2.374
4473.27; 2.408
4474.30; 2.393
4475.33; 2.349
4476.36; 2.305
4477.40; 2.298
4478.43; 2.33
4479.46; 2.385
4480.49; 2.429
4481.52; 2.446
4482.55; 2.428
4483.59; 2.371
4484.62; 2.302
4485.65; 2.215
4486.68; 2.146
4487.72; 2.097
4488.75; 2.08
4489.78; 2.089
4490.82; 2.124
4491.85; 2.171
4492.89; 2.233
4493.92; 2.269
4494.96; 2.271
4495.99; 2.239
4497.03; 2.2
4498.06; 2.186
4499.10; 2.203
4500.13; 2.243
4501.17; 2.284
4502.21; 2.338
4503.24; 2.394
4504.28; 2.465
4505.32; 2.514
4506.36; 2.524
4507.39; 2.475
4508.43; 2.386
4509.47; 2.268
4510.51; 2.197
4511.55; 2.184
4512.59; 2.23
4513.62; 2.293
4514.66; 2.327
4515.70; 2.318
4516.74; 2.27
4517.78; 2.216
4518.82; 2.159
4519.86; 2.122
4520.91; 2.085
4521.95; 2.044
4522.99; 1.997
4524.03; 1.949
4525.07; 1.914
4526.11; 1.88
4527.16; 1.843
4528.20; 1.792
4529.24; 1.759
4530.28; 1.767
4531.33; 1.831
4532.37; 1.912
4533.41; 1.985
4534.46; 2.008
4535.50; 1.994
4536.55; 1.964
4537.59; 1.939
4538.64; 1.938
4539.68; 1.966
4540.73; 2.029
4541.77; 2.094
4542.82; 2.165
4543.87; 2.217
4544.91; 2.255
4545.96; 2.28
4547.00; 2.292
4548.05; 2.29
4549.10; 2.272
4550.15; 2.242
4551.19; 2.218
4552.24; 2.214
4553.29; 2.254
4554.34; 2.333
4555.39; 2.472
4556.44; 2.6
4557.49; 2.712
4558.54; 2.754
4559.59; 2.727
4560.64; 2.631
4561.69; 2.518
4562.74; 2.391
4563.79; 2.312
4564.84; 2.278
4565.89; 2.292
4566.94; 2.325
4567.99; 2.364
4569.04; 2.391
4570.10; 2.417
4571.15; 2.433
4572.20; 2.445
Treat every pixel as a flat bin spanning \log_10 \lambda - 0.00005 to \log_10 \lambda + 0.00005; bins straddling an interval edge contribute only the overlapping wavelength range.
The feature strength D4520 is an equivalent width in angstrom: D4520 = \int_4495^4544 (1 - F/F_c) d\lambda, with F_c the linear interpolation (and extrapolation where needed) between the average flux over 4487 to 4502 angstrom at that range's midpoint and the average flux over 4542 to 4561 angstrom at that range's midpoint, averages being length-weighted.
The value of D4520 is 3.0 angstrom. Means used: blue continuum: 2.19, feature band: 2.13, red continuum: 2.38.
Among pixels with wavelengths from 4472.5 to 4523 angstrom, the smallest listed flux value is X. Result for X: 1.997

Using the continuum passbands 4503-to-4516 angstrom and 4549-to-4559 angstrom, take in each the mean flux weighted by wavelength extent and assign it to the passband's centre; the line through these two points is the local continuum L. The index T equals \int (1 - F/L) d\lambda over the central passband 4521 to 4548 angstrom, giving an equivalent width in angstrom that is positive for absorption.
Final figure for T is 4.4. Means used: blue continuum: 2.35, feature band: 2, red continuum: 2.41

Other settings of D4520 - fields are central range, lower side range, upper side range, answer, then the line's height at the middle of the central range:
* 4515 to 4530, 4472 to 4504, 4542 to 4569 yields 1.95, 2.33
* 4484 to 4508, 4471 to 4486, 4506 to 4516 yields 0.73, 2.34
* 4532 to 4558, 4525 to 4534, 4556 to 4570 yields -0.51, 2.14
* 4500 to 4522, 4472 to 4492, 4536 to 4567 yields -0.02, 2.29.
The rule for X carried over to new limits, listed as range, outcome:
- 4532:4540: 1.912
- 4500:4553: 1.759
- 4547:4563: 2.214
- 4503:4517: 2.184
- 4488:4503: 2.08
